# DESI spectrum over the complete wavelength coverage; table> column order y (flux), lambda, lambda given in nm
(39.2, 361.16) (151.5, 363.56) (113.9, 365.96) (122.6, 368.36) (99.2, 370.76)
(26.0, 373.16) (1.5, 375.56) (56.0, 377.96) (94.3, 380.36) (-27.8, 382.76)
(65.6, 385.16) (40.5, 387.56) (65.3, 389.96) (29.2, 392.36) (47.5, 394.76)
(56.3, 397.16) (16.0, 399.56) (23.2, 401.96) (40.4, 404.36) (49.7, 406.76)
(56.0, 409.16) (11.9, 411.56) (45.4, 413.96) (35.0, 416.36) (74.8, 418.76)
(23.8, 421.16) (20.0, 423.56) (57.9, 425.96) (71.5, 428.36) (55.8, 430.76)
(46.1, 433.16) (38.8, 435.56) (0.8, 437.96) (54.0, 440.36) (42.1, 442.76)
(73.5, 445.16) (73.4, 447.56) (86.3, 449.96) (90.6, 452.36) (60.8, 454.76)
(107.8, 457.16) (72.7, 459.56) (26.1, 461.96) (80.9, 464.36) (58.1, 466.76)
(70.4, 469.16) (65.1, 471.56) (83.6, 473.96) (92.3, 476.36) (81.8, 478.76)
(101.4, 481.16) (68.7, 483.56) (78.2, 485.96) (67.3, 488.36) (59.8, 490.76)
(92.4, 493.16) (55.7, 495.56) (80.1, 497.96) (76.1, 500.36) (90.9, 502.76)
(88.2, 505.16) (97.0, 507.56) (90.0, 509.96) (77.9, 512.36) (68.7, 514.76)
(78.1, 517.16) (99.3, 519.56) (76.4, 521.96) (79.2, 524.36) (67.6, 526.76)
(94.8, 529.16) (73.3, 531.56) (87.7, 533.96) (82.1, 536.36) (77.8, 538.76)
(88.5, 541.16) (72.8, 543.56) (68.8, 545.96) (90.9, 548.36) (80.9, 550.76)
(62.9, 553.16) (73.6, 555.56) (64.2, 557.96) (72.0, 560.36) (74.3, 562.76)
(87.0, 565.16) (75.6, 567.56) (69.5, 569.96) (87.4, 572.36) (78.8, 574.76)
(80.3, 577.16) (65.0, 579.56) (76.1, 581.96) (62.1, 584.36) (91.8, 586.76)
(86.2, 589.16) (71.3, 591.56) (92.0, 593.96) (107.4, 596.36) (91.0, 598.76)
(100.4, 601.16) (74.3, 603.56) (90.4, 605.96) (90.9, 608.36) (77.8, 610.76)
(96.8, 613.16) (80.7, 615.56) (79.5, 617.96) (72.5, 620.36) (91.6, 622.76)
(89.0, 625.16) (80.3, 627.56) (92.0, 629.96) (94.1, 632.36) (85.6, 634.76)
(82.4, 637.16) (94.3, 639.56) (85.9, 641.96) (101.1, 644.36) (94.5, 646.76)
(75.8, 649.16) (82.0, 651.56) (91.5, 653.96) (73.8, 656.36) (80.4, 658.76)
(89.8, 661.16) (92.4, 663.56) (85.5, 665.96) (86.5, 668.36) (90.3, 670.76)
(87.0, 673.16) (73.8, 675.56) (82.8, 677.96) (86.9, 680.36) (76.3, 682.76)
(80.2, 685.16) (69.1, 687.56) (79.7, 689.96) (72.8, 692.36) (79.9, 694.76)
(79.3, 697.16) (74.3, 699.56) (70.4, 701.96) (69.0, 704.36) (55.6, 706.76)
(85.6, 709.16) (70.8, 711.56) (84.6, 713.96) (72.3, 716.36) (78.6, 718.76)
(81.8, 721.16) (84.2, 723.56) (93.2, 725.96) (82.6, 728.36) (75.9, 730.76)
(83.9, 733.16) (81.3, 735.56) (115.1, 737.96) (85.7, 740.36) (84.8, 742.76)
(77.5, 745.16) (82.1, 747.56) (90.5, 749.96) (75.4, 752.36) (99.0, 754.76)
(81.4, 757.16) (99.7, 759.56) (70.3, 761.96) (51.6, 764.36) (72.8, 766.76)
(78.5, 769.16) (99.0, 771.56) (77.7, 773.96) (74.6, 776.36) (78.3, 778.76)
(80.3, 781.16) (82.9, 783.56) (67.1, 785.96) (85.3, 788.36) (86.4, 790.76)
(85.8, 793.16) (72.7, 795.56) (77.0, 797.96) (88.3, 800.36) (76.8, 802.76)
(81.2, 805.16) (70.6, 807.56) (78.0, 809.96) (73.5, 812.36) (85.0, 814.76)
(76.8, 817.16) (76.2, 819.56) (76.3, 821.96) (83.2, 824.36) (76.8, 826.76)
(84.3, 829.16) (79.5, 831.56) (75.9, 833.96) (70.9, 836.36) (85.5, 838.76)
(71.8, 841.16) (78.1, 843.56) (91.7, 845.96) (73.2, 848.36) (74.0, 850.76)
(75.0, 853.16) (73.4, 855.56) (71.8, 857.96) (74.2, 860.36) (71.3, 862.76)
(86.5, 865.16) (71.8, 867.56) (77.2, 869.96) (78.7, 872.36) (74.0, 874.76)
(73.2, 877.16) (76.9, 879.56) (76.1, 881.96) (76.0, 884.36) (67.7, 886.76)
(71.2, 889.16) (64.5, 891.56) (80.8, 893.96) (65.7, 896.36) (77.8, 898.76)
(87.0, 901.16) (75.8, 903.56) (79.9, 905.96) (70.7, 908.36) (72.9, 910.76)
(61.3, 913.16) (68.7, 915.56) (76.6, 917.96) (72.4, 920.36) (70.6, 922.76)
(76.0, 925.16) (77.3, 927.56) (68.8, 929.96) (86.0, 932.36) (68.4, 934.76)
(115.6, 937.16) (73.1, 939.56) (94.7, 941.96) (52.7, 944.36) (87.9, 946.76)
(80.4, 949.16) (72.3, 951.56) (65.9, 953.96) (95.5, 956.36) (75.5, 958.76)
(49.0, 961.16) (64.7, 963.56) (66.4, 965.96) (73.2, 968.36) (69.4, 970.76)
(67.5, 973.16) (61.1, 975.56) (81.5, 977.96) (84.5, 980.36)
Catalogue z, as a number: 0.124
